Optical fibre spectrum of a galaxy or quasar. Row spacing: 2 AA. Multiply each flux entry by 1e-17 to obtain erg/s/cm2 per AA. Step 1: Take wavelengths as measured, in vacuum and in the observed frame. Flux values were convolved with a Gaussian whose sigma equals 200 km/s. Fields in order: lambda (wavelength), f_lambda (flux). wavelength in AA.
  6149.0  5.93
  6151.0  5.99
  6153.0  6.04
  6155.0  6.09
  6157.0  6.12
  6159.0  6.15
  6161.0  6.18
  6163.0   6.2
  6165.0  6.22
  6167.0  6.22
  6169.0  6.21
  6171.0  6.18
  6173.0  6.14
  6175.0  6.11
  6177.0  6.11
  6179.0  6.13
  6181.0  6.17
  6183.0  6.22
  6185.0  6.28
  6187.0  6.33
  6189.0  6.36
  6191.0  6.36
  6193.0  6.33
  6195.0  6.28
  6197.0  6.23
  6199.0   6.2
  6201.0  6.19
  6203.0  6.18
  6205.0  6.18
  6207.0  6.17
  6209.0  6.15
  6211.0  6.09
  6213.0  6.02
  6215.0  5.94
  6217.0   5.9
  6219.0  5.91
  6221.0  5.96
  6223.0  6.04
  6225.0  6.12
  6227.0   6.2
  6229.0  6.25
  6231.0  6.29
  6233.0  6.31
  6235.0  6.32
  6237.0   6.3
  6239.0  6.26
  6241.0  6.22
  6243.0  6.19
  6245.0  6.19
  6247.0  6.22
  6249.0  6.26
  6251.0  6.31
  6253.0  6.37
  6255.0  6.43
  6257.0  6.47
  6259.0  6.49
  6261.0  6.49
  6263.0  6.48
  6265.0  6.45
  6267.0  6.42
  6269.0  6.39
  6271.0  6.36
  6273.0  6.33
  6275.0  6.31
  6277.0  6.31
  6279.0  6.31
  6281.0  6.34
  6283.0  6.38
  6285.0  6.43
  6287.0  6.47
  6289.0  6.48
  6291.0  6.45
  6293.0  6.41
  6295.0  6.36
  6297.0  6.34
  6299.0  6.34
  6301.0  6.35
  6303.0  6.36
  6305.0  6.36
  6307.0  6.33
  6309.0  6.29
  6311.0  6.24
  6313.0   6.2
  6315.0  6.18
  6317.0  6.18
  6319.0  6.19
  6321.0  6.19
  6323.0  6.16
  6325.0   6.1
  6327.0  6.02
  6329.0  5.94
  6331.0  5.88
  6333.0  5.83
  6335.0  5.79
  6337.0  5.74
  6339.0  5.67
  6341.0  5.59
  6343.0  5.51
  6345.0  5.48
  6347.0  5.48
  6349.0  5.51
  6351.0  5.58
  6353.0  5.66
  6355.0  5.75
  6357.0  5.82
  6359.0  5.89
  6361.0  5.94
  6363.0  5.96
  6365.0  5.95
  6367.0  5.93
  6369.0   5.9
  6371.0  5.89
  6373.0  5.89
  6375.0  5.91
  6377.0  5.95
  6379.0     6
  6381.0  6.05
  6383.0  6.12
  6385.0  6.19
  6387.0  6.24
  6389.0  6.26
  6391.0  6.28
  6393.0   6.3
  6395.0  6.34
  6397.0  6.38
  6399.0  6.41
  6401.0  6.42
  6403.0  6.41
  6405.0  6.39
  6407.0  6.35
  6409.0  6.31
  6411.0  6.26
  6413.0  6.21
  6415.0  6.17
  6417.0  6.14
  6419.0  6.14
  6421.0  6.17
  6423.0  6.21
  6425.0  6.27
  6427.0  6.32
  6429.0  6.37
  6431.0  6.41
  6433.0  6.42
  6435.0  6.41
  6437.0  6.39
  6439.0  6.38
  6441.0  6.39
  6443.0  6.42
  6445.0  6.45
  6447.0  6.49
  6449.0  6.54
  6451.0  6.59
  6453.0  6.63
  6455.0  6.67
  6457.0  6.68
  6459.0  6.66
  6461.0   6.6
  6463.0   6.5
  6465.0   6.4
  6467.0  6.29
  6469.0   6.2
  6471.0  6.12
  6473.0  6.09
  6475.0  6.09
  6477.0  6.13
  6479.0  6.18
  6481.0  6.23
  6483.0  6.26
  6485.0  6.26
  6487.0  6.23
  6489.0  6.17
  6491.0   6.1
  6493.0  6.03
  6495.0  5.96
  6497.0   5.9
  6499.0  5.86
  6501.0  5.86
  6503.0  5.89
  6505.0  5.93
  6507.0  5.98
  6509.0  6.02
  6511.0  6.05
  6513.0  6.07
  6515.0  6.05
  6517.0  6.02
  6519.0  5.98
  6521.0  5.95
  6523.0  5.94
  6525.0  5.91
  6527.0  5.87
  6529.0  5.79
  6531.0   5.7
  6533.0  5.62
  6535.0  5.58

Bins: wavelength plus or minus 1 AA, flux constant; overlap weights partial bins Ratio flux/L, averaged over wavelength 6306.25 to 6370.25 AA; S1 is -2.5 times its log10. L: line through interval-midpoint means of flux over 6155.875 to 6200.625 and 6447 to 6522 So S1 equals 0.055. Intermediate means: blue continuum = 6.21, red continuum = 6.2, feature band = 5.9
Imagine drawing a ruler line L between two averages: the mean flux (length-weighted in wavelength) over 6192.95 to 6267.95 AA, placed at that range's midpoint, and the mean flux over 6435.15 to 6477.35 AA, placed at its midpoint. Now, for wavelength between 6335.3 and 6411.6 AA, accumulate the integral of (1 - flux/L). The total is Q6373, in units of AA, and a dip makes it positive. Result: 4.3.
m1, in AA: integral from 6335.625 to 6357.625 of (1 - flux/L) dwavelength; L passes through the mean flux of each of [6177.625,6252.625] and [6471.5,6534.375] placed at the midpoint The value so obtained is 1.8 AA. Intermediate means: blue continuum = 6.19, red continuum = 6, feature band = 5.62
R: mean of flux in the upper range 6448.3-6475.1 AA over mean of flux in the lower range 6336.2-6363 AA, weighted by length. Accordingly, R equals 1.14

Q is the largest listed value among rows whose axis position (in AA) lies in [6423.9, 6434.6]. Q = 6.42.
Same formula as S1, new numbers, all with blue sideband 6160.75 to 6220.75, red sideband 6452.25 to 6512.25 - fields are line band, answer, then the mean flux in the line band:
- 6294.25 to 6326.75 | -0.013 mag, 6.25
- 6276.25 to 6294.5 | -0.038 mag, 6.4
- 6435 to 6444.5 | -0.036 mag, 6.4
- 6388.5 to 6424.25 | -0.017 mag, 6.29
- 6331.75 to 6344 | 0.090 mag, 5.69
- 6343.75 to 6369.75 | 0.078 mag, 5.75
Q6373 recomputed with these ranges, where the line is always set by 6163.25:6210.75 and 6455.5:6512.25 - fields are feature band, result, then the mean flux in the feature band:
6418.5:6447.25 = -0.80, 6.35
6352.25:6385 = 1.40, 5.92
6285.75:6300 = -0.48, 6.41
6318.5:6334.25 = 0.42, 6.03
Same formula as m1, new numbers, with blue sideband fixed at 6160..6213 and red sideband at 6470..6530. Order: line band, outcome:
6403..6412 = -0.4 AA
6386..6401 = -0.6 AA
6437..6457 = -1.5 AA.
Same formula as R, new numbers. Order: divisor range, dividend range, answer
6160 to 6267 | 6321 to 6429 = 0.97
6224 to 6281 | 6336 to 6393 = 0.93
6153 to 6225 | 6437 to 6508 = 1.02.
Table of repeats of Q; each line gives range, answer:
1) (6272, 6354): 6.48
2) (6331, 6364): 5.96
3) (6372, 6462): 6.68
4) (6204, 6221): 6.18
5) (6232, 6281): 6.49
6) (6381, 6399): 6.41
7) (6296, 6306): 6.36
